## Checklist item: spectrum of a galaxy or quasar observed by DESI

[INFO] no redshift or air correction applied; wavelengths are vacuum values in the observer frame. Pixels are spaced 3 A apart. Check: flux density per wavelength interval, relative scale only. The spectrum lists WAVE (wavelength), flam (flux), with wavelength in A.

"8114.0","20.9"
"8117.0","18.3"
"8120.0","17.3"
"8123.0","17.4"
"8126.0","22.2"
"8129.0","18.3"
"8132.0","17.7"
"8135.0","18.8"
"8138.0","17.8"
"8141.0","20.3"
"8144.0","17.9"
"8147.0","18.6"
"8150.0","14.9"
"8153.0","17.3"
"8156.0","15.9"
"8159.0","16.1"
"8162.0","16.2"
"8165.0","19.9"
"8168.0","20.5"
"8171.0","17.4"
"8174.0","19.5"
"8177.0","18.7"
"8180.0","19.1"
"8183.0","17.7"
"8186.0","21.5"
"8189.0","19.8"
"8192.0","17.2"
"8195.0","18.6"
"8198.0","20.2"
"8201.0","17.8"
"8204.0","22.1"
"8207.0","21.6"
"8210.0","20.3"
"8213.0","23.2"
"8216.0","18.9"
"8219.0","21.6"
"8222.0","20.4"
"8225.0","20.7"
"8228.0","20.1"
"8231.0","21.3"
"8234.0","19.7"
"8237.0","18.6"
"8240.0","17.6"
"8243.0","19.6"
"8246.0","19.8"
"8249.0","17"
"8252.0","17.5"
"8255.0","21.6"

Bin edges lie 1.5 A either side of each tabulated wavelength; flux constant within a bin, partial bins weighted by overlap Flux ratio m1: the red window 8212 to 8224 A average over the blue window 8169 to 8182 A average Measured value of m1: 1.1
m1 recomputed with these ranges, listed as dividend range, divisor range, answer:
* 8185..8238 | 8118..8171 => 1.12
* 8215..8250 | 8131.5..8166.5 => 1.12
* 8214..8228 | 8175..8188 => 1.06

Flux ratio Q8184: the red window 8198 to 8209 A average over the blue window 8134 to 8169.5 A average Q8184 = 1.1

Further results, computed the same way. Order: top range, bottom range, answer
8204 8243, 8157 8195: 1.10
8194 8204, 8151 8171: 1.10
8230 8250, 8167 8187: 1.00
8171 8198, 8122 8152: 1.03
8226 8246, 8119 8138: 1.05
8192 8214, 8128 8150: 1.11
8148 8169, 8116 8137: 0.93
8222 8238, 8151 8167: 1.18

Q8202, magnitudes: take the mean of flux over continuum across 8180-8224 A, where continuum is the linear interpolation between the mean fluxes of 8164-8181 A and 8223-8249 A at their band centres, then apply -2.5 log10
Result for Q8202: -0.04 mag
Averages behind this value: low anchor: 19.2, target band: 20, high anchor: 19.5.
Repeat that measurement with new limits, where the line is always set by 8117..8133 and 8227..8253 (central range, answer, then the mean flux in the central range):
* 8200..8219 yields -0.10 mag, 20.8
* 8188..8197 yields 0.02 mag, 18.6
